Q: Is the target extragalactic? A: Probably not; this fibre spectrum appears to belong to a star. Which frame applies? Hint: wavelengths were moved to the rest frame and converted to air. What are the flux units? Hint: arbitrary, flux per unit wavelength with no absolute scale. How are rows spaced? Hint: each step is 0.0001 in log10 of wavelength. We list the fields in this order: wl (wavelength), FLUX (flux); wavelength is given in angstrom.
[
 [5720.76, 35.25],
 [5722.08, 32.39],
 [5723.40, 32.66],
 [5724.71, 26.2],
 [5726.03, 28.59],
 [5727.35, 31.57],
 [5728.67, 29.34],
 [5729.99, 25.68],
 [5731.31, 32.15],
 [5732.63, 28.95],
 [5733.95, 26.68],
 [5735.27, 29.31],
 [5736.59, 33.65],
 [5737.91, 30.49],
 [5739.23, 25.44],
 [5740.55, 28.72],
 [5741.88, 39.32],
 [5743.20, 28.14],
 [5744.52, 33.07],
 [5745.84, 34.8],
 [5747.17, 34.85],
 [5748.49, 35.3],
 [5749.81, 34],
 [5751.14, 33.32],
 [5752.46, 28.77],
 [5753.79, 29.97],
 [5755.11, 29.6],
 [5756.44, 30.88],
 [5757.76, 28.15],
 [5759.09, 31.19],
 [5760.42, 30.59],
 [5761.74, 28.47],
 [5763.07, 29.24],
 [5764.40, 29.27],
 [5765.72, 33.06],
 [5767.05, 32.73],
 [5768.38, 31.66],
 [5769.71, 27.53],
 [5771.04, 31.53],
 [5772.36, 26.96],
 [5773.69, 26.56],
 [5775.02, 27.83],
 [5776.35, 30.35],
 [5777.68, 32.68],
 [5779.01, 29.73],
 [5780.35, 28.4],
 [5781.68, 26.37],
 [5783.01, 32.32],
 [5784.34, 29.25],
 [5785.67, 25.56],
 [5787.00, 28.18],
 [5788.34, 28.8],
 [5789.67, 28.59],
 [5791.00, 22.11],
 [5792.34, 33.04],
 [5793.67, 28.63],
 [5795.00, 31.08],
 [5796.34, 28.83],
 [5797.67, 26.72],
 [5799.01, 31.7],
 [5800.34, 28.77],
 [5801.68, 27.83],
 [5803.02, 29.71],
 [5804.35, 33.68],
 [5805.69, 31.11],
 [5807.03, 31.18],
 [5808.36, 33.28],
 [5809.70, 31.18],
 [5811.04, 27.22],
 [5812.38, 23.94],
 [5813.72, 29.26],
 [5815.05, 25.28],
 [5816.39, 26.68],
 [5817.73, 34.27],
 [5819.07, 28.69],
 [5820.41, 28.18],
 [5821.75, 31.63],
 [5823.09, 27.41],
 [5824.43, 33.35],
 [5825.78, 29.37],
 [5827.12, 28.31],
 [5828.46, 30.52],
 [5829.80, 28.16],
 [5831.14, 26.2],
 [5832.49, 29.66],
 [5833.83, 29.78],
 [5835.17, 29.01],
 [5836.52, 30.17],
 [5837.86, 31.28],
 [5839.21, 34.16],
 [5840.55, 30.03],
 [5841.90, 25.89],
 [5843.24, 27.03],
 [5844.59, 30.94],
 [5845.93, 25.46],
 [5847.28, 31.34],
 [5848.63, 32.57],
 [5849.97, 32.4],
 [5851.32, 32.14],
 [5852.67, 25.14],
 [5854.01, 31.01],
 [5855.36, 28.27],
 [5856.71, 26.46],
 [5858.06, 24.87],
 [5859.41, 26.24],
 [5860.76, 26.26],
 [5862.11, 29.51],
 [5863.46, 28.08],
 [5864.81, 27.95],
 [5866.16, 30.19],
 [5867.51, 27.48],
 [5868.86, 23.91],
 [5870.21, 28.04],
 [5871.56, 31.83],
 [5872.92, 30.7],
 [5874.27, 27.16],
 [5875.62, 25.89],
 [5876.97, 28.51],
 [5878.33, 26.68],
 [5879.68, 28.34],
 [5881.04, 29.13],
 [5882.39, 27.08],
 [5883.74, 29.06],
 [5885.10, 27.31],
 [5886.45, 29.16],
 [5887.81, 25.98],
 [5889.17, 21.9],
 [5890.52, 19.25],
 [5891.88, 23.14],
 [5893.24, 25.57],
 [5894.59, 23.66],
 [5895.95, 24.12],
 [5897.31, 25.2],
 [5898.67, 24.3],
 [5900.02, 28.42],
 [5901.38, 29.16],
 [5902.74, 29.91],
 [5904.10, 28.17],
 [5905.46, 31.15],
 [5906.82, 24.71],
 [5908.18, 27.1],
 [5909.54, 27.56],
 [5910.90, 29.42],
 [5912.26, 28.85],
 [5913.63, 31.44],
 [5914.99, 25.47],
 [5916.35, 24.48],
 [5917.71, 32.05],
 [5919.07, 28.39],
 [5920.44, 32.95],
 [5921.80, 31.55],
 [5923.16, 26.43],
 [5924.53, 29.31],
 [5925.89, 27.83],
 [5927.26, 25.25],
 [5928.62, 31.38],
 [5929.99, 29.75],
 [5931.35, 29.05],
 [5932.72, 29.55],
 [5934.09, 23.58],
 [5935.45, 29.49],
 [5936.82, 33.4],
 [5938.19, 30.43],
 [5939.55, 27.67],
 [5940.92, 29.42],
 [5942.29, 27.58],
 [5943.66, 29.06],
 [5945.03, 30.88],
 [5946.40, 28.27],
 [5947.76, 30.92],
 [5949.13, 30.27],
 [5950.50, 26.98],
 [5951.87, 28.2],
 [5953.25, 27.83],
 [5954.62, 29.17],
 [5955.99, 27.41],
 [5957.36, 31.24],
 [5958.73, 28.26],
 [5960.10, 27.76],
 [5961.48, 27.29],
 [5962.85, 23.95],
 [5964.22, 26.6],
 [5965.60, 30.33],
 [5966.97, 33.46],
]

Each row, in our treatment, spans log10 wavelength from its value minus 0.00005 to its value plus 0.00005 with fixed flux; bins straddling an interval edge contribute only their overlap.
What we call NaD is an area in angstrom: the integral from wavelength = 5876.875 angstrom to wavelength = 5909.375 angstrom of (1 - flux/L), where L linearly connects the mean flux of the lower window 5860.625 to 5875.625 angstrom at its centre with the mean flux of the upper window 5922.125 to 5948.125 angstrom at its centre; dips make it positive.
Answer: 2.3 angstrom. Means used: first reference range 28.3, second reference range 28.9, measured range 26.5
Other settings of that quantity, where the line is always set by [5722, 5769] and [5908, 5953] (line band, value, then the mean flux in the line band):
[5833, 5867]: 0.8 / 29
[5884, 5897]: 2.1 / 24.6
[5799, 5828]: 0.5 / 29.6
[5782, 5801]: 1.0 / 28.8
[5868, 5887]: 0.9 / 28.1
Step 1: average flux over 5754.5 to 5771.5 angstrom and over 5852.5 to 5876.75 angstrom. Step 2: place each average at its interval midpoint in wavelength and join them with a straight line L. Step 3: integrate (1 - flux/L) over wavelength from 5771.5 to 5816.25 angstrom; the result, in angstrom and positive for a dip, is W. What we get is 0.9 angstrom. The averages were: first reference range 30.3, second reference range 27.8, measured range 29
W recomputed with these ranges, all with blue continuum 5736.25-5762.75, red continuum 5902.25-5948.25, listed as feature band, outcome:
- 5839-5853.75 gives 0.18 angstrom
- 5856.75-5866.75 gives 0.77 angstrom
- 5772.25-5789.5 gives 1.22 angstrom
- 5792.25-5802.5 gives 0.44 angstrom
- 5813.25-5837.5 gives 0.85 angstrom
